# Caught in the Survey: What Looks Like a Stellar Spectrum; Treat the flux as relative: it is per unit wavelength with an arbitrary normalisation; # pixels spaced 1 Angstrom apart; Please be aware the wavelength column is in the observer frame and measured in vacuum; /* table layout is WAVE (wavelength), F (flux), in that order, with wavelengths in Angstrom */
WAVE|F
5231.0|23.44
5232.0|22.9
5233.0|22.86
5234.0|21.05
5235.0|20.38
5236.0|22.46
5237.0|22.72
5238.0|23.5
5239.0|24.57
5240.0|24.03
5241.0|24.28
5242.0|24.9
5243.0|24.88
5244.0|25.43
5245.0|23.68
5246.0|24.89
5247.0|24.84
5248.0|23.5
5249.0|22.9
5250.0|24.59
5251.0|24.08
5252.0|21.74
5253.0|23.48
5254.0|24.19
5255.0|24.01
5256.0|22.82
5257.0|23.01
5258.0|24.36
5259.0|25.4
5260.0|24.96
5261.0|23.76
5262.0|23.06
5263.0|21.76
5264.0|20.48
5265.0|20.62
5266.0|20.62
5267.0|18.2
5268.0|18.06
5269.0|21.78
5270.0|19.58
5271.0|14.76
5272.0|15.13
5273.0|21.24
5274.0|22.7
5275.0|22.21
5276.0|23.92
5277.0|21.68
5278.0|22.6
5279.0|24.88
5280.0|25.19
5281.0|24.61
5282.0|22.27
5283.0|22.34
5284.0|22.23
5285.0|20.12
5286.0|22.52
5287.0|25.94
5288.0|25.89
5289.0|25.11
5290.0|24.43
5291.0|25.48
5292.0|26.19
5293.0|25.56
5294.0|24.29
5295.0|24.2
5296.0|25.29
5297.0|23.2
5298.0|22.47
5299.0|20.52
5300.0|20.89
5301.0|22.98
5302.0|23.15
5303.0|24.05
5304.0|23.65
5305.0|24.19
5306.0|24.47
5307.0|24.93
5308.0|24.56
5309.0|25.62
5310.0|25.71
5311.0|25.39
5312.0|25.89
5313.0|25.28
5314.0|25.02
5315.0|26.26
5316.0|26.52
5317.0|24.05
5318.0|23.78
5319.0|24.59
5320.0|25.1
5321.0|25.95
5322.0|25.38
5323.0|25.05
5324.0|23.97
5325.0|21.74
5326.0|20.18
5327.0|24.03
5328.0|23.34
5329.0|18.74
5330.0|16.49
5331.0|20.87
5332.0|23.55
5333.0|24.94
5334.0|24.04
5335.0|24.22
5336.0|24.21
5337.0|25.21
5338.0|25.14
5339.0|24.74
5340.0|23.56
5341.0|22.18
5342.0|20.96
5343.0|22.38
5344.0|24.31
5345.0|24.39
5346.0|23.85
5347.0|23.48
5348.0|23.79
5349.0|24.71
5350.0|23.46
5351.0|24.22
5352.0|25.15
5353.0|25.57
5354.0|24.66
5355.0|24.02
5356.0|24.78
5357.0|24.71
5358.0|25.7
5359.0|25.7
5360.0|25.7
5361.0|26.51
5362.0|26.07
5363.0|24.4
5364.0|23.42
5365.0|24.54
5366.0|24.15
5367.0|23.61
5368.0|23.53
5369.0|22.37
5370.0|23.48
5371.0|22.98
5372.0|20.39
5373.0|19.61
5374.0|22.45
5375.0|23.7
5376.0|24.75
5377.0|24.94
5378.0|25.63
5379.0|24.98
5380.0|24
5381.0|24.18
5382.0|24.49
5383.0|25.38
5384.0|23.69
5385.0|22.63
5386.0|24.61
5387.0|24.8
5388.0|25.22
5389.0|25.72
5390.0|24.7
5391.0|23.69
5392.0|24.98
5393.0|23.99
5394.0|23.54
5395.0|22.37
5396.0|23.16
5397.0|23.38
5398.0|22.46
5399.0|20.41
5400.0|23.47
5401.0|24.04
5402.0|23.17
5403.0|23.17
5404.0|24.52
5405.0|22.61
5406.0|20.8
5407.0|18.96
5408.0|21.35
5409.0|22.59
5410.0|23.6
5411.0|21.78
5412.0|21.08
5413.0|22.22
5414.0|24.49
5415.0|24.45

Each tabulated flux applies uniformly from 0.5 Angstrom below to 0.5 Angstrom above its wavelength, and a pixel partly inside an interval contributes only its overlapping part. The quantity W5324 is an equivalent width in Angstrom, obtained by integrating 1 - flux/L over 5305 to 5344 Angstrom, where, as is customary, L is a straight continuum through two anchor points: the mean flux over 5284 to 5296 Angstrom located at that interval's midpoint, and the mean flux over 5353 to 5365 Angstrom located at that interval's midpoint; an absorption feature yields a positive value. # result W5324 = 1.34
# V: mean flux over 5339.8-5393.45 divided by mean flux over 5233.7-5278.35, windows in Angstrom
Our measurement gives 1.07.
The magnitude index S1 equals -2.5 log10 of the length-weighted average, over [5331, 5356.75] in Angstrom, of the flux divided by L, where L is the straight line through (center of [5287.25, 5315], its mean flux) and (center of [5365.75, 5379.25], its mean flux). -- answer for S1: -0.01 mag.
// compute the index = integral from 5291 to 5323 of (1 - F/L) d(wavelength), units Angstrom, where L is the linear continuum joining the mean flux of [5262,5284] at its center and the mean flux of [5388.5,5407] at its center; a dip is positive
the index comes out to -4.0 Angstrom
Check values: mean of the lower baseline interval 21.2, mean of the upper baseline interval 23.2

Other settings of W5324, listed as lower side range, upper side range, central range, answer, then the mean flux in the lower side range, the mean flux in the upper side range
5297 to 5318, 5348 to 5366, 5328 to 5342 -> 1.0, 24.2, 24.8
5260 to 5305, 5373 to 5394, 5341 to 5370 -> -0.5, 22.5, 24.3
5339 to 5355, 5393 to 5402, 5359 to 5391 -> -1.1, 23.8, 22.9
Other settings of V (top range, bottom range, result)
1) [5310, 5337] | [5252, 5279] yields 1.10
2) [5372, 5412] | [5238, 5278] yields 1.03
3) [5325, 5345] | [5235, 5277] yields 1.01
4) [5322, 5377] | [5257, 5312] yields 1.03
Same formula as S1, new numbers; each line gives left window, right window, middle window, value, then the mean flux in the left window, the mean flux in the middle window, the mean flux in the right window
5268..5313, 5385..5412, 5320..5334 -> 0.02 mag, 23.2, 22.8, 23.1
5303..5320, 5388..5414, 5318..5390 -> 0.01 mag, 25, 23.9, 22.9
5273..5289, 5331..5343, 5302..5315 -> -0.06 mag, 23.3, 24.9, 23.7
